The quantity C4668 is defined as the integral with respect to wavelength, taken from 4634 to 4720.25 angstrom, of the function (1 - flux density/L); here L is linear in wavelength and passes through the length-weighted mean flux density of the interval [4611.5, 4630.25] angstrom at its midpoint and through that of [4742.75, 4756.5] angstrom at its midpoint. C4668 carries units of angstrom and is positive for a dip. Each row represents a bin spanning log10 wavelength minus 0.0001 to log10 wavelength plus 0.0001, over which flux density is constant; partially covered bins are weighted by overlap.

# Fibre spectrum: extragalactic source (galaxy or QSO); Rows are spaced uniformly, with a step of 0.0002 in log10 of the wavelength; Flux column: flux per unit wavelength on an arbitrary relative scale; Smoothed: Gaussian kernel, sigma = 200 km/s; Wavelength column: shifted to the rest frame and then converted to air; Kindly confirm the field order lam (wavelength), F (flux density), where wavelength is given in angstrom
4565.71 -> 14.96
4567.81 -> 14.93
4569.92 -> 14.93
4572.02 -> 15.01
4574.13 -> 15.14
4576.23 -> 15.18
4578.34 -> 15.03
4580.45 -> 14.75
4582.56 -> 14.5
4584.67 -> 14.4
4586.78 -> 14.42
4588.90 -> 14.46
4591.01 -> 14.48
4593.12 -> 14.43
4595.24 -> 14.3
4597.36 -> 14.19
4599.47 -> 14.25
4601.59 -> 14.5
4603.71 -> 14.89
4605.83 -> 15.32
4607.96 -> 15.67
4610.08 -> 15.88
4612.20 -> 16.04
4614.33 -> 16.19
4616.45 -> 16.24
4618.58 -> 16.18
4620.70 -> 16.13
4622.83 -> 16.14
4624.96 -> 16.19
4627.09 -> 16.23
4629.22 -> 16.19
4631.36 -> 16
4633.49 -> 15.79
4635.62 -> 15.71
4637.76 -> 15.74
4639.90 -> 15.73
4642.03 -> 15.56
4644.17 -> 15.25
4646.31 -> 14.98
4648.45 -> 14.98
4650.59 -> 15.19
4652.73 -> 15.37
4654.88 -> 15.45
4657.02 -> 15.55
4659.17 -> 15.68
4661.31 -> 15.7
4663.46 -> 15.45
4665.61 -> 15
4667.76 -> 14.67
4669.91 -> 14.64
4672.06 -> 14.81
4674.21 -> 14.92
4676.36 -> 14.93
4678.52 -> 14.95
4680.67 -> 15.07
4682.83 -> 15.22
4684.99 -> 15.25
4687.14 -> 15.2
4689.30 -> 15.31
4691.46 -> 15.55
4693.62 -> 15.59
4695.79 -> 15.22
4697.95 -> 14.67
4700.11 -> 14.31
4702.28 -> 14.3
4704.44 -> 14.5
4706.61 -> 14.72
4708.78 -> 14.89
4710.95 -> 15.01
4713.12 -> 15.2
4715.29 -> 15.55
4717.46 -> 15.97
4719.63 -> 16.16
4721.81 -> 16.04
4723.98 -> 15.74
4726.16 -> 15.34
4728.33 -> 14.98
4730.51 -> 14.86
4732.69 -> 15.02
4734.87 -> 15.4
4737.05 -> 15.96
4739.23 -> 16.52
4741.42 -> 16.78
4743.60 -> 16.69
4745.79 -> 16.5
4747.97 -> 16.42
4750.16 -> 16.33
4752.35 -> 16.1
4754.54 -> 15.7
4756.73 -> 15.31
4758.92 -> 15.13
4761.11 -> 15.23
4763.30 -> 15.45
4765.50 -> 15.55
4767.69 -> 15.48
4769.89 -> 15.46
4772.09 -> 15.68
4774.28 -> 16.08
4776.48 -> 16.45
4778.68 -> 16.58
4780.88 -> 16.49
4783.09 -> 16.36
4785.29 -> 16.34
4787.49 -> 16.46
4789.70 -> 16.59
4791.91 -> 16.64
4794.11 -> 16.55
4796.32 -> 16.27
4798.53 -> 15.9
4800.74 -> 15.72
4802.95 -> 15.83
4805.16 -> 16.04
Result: 5.3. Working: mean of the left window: 16.2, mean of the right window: 16.2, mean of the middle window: 15.2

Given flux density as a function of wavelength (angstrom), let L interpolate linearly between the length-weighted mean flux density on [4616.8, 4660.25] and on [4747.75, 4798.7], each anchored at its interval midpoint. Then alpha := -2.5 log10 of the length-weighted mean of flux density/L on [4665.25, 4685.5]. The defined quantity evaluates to 0.061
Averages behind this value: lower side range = 15.7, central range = 14.9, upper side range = 16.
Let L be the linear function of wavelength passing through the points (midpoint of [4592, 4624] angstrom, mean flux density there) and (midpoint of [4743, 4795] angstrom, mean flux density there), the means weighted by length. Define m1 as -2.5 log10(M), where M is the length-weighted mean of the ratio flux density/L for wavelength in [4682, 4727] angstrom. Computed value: 0.039 mag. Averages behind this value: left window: 15.4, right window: 16.1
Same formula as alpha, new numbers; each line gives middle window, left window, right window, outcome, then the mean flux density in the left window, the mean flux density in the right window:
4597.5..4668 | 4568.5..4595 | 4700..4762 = -0.040 mag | 14.7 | 15.6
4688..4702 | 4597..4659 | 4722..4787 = 0.048 mag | 15.6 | 15.9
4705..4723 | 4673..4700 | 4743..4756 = 0.014 mag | 15.1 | 16.2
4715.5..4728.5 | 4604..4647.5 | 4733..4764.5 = 0.011 mag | 15.8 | 15.9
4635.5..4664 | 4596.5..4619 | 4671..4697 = -0.013 mag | 15.4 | 15.2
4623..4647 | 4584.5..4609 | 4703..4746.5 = -0.063 mag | 14.6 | 15.6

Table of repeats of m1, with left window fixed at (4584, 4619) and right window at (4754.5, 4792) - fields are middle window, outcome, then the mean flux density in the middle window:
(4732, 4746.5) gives -0.03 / 16.1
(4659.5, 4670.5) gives 0.02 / 15.2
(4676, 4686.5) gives 0.03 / 15.1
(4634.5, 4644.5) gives -0.03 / 15.6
